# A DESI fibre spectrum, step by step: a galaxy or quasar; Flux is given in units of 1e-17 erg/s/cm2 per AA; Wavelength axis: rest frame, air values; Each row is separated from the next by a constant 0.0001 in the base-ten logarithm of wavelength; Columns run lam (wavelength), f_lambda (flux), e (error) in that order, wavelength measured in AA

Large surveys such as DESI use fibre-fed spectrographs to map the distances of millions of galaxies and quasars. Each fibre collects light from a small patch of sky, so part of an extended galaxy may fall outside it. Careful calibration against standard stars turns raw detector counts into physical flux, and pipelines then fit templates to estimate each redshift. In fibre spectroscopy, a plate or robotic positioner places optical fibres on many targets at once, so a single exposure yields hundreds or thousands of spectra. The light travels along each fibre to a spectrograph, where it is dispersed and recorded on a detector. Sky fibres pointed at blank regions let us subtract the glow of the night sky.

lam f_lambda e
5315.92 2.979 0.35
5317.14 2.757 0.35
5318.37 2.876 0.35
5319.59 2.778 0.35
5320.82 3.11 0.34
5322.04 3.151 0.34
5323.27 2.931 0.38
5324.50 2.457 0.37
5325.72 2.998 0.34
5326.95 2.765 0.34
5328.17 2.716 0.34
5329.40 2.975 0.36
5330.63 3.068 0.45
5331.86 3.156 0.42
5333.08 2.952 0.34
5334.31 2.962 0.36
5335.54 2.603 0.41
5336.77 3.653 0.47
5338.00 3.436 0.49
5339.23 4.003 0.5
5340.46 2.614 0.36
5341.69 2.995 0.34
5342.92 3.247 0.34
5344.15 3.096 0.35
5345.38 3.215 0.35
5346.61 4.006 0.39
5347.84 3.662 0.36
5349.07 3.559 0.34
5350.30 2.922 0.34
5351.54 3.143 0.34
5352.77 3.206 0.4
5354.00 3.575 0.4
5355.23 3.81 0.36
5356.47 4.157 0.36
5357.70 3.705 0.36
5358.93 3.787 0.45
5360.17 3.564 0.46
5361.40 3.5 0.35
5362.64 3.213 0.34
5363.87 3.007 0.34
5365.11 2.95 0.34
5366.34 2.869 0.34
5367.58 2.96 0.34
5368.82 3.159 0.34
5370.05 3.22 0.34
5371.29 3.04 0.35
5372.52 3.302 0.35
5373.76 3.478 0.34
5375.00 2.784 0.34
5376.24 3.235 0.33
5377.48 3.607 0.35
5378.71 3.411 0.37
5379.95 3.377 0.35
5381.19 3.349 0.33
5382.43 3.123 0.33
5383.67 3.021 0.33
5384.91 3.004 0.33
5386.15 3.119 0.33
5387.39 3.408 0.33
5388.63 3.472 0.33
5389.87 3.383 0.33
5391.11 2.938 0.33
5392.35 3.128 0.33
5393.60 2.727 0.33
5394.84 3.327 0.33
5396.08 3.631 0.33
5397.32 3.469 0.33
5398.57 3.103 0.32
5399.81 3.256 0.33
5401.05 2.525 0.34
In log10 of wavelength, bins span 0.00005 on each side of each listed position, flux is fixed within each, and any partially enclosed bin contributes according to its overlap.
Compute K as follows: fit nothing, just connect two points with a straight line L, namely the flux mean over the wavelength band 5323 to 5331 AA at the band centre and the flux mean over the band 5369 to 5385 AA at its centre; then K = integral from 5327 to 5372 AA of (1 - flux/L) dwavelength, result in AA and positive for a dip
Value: -3.8 AA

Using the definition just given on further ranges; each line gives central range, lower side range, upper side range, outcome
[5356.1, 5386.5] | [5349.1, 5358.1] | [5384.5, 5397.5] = 0.9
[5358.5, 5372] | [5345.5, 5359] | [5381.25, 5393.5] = 0.9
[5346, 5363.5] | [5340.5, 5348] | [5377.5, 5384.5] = -1.4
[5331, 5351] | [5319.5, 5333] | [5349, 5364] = -0.3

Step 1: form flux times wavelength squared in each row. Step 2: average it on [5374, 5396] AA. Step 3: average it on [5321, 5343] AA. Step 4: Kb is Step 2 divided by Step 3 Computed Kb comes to 1.08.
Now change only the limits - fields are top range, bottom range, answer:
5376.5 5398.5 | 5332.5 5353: 1.02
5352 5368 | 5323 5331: 1.22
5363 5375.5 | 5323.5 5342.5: 1.03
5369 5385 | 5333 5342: 1.04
